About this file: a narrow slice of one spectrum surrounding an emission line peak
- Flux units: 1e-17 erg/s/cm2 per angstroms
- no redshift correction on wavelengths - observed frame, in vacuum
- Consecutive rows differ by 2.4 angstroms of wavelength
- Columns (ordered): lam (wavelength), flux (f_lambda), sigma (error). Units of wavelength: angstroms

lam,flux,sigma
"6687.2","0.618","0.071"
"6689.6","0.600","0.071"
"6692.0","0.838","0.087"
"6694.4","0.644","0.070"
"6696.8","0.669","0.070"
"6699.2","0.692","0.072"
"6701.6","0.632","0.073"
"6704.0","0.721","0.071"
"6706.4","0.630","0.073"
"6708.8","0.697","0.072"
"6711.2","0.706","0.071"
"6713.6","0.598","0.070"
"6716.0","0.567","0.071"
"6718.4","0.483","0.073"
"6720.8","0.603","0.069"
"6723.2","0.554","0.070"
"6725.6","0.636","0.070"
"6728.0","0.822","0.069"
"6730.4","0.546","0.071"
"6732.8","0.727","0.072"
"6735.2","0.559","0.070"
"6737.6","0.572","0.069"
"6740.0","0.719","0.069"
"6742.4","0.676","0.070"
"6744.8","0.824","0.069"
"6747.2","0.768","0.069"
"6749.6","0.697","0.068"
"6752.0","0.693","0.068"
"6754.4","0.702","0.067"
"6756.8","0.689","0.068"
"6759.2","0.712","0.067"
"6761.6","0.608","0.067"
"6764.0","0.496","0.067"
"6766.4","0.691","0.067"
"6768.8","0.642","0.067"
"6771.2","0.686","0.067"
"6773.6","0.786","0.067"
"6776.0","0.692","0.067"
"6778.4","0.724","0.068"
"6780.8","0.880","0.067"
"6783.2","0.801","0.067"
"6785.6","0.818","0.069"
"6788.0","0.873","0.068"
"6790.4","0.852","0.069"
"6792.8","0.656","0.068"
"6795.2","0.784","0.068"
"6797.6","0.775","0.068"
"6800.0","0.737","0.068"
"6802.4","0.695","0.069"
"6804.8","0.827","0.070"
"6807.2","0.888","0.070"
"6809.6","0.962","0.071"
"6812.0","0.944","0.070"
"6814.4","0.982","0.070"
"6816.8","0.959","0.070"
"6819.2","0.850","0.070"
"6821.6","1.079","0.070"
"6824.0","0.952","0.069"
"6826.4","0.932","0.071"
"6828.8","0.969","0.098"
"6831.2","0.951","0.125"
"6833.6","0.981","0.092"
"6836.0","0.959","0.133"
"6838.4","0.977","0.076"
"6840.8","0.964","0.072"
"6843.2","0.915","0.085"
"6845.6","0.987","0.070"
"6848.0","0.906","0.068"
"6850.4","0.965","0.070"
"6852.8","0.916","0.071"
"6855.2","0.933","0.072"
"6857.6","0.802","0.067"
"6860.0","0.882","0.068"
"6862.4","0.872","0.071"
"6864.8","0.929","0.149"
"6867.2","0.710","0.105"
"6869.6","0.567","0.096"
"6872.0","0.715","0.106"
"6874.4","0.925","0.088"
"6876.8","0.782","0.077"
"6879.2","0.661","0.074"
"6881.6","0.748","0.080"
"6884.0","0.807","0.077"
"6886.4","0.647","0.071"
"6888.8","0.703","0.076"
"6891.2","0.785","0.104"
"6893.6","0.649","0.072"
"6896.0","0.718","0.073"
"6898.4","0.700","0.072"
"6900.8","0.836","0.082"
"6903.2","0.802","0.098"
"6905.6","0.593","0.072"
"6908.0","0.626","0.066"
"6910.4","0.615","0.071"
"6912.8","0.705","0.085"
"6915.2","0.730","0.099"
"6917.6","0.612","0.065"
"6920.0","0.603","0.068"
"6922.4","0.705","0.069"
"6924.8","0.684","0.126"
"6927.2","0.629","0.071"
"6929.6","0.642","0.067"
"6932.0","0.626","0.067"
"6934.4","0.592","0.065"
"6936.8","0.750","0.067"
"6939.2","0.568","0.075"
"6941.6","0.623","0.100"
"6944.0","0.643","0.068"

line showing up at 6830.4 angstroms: Mg II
